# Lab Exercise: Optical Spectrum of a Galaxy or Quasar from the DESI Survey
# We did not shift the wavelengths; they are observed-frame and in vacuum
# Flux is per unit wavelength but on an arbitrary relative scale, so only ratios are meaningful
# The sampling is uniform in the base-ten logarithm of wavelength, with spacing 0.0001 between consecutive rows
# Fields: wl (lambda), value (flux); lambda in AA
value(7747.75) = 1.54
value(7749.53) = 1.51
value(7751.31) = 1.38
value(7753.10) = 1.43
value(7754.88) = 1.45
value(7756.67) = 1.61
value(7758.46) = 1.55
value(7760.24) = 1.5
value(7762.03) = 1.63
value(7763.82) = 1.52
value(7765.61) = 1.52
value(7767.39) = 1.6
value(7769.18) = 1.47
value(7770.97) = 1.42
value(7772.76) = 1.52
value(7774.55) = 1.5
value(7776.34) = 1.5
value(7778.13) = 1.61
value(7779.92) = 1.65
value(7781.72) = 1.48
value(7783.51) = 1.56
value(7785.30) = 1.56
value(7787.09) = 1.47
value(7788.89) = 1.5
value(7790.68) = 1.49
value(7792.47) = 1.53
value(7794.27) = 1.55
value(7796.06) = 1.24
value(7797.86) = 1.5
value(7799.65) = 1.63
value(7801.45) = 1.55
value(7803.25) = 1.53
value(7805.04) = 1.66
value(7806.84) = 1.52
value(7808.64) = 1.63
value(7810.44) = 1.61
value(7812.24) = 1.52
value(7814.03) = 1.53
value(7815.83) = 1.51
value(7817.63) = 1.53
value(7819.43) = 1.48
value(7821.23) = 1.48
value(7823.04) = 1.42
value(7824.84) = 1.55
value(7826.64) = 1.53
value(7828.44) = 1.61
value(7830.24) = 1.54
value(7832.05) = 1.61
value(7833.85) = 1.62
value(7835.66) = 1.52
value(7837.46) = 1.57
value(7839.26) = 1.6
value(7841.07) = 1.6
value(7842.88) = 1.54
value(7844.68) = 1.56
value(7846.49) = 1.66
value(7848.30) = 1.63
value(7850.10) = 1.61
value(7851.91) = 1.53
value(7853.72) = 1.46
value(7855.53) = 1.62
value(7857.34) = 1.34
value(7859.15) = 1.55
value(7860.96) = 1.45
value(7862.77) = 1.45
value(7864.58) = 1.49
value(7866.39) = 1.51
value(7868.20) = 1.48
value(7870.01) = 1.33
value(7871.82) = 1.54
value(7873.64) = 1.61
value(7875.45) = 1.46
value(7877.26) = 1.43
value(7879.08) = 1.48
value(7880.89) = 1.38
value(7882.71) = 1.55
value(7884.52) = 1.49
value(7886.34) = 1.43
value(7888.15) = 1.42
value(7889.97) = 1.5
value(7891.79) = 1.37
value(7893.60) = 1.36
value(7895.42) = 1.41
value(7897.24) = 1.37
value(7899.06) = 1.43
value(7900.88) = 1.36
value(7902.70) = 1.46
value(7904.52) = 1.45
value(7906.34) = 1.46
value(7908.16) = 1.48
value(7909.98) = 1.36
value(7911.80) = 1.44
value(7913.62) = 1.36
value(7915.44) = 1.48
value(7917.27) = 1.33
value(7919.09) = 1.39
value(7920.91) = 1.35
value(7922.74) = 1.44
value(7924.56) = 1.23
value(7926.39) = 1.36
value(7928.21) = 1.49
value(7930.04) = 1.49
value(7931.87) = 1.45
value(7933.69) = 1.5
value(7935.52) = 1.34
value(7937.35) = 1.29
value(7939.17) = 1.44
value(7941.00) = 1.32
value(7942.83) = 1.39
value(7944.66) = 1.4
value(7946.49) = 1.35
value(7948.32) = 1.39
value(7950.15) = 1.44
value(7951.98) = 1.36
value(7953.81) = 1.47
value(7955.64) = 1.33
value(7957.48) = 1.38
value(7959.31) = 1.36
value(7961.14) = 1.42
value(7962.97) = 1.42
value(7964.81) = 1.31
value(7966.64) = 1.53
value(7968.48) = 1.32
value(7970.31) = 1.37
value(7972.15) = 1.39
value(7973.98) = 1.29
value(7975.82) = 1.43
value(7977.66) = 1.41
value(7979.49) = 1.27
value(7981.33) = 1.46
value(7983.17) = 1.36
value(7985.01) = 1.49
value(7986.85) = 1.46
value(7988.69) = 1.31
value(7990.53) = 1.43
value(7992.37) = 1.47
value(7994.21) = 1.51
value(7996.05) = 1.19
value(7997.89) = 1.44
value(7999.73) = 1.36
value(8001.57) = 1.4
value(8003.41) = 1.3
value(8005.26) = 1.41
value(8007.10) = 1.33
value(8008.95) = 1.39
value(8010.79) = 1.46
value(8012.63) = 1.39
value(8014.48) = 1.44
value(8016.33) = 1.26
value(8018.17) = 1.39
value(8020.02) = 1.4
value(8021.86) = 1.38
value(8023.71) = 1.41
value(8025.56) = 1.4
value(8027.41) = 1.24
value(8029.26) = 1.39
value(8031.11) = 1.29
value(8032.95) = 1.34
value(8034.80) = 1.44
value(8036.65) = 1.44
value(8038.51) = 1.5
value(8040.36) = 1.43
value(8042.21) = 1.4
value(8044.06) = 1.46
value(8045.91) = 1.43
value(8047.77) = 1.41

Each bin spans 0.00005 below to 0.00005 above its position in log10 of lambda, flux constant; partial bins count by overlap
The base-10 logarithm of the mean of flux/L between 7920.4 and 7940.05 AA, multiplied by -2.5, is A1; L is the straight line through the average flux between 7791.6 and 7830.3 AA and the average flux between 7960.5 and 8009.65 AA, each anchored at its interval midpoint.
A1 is 0.03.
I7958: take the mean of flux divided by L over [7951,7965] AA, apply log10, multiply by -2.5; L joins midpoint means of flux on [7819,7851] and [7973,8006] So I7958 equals 0.030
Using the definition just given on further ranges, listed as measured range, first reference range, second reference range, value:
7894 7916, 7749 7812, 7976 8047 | 0.03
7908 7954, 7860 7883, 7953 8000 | 0.02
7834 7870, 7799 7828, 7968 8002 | -0.02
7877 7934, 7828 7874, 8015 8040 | 0.05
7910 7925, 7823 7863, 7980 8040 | 0.07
